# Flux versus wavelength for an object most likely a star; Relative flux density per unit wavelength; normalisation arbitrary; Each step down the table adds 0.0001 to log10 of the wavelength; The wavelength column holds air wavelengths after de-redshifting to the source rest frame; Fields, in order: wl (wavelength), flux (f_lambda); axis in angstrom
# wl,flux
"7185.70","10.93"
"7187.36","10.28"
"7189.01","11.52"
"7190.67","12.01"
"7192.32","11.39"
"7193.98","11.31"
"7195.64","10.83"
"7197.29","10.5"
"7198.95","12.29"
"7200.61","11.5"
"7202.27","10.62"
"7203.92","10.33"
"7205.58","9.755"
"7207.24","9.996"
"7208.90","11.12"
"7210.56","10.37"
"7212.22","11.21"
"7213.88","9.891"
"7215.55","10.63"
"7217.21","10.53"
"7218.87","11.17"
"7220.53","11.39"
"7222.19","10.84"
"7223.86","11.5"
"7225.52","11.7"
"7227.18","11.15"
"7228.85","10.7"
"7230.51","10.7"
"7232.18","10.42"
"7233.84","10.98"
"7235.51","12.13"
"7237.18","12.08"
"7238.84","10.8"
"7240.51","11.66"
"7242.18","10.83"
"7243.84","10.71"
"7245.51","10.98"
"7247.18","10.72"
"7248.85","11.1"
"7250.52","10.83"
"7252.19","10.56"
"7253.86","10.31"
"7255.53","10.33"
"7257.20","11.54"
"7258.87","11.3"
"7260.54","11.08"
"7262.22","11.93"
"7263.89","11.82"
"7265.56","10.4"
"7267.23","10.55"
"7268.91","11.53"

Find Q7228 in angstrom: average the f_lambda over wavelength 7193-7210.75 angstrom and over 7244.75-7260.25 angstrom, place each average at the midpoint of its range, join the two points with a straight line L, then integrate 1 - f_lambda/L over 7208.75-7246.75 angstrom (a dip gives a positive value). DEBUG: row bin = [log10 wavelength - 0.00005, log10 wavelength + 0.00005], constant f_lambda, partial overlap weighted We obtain -0.6 angstrom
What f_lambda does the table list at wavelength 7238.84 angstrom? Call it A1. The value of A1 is 10.8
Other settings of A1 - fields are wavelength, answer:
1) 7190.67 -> 12.01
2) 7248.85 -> 11.1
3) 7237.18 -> 12.08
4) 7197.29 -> 10.5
